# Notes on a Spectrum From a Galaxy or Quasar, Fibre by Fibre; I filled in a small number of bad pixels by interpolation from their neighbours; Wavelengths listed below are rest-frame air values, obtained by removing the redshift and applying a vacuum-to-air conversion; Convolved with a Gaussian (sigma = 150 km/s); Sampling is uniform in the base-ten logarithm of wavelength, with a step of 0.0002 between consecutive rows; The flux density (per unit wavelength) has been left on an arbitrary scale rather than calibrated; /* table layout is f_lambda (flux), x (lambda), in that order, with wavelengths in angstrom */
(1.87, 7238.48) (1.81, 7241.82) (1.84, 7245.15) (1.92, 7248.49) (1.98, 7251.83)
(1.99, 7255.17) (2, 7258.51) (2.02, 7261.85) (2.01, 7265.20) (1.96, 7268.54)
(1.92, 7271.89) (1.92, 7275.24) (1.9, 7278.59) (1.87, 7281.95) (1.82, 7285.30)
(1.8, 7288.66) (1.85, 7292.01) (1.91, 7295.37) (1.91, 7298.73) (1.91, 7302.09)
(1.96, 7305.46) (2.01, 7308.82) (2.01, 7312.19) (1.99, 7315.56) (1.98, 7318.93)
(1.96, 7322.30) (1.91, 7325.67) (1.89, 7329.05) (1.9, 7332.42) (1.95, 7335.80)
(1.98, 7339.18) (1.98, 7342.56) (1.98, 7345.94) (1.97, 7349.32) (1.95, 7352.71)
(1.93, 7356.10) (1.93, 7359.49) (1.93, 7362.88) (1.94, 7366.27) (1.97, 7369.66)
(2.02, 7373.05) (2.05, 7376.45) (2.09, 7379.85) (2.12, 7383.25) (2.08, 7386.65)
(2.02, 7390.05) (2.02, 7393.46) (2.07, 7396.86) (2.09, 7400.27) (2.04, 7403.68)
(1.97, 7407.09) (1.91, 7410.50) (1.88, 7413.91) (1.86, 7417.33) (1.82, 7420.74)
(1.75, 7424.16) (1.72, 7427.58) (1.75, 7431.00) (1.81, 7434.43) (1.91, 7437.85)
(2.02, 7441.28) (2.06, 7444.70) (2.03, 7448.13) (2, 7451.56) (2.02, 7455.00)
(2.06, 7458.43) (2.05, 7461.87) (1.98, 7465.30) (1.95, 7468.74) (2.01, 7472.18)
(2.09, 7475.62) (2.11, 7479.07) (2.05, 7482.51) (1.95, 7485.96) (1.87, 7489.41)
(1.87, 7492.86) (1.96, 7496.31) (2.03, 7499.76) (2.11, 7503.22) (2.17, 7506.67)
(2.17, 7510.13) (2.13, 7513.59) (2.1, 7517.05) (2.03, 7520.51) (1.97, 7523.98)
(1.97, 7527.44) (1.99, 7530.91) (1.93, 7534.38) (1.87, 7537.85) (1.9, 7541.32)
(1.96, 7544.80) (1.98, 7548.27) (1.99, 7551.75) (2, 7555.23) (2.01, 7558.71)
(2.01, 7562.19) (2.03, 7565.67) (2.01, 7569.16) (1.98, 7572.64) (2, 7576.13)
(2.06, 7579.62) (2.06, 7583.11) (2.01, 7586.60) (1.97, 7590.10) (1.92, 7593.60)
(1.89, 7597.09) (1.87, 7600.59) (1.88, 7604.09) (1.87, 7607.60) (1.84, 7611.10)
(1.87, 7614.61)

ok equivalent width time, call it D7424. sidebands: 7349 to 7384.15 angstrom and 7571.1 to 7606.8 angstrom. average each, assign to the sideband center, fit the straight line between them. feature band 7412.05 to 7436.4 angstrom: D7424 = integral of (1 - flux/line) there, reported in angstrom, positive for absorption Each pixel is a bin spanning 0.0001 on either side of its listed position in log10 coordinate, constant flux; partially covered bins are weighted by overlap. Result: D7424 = 2.2 angstrom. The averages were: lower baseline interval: 1.99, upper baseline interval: 1.96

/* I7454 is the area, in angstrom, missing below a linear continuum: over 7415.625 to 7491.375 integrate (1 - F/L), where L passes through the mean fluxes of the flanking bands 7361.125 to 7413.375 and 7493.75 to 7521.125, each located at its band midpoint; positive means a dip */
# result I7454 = 3.9 angstrom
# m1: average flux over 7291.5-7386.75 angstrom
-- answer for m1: 1.97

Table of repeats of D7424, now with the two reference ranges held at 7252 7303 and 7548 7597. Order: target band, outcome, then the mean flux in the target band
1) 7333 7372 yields -0.3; 1.96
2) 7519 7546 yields 0.5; 1.95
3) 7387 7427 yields 0.2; 1.95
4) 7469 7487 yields -0.6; 2.04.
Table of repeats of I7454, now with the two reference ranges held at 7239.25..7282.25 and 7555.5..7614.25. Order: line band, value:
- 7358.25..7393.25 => -1.3 angstrom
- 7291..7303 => 0.3 angstrom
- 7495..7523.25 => -1.9 angstrom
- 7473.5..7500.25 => -0.5 angstrom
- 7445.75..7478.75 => -1.3 angstrom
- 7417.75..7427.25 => 0.8 angstrom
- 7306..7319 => -0.4 angstrom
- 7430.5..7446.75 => 0.2 angstrom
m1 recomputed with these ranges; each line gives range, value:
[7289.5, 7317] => 1.94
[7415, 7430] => 1.79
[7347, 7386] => 1.99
